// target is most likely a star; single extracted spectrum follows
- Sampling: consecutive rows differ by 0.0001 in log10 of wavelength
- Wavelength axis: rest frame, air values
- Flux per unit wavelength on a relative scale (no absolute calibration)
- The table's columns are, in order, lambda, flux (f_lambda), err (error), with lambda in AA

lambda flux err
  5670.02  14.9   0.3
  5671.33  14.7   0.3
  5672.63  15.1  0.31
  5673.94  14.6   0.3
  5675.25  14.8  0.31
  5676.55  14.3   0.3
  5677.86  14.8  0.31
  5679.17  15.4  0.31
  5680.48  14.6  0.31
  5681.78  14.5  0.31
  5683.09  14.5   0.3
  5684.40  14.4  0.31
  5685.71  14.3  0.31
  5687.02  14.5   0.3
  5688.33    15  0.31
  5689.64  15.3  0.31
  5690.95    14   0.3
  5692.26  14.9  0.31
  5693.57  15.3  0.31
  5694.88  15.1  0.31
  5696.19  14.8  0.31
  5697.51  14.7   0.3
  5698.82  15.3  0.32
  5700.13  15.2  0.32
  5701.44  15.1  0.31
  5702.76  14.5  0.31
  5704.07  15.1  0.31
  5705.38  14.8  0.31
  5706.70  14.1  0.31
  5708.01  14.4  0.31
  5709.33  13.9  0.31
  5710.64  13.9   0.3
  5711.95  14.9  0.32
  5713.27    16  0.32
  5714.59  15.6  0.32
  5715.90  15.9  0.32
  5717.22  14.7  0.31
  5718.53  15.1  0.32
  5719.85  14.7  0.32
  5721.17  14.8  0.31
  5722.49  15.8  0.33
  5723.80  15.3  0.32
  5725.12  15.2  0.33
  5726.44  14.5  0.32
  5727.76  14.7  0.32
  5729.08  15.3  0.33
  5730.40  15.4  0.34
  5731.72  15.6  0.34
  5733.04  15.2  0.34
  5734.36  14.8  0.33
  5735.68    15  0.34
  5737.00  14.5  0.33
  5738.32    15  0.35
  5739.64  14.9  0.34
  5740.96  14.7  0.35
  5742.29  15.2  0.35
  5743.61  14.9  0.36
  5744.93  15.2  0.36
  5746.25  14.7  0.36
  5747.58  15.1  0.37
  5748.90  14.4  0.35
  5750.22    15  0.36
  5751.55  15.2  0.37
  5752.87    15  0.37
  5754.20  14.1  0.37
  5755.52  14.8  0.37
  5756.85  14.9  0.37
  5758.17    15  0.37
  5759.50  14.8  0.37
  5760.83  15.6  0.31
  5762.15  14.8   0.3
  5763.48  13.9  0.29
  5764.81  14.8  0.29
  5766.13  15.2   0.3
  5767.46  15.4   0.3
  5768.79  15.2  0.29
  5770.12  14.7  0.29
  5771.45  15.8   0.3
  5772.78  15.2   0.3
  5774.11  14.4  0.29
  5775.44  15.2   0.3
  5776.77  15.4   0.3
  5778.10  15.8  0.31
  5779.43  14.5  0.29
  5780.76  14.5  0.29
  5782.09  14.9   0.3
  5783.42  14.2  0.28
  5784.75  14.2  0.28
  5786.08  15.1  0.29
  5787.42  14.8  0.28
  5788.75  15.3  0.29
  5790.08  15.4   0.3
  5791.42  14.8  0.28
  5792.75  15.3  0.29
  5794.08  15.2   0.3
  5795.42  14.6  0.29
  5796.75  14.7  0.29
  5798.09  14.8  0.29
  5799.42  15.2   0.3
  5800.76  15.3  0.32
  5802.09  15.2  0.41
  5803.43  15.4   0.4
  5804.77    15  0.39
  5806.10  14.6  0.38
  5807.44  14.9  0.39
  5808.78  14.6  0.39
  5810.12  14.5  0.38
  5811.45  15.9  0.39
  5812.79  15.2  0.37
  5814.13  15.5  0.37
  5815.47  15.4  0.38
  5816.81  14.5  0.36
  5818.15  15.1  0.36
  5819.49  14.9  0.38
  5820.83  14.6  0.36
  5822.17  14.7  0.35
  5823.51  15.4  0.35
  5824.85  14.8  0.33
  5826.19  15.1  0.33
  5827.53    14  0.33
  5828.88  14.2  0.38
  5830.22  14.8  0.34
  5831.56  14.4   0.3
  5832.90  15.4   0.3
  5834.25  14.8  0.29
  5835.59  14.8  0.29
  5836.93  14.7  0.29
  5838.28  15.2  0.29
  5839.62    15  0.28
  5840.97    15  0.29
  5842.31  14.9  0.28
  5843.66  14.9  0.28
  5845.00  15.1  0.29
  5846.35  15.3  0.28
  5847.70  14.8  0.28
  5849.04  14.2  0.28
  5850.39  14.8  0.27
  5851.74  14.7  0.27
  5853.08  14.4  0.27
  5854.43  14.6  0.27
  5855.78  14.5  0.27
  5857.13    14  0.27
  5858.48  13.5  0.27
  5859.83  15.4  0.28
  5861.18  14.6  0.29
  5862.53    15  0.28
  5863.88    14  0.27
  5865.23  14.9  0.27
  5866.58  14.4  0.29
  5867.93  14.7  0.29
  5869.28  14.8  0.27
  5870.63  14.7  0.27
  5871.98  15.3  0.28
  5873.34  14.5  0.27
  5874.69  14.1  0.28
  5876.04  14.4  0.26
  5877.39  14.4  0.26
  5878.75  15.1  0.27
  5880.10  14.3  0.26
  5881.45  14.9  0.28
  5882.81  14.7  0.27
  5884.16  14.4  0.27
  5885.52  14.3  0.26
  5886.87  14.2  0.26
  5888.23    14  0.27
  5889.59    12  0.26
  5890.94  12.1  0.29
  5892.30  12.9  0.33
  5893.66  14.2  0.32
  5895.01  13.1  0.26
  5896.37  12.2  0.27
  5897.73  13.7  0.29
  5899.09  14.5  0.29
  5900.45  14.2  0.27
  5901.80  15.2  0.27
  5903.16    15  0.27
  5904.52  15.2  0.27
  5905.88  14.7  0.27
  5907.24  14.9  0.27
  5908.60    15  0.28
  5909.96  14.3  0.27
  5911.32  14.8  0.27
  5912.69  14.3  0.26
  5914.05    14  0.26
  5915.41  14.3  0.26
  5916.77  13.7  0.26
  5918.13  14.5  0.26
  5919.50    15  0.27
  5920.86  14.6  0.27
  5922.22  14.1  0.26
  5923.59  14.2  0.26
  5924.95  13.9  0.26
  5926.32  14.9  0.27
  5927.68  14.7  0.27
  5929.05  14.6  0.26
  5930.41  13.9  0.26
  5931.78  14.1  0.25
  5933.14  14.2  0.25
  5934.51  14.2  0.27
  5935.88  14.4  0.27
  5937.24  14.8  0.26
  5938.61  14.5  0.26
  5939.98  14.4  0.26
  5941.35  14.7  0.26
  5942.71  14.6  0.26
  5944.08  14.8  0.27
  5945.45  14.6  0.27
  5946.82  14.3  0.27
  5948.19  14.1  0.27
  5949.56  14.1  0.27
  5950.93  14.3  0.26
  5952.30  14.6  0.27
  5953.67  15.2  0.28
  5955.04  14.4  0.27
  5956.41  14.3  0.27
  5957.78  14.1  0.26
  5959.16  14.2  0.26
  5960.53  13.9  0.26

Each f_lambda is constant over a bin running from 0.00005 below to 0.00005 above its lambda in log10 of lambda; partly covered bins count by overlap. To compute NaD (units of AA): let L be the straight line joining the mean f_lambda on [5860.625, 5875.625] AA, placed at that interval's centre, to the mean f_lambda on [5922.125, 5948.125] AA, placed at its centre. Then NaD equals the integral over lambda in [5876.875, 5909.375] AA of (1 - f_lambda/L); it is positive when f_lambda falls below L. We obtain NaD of 0.94 AA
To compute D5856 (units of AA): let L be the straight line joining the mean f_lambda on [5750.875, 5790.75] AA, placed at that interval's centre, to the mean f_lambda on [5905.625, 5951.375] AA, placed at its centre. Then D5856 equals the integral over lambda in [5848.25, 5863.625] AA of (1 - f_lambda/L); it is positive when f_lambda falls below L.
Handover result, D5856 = 0.2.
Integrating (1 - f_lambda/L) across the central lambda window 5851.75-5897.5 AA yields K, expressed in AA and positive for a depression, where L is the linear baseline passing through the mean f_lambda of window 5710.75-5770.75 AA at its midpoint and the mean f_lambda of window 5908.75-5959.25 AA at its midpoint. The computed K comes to 1.2 AA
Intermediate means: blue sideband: 15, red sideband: 14.4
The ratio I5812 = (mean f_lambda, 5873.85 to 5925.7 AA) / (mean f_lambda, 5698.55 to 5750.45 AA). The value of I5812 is 0.9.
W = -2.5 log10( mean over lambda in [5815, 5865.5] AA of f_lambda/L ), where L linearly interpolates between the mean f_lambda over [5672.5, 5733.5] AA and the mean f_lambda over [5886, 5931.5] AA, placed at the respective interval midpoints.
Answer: -0.03 mag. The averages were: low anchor 14.9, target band 14.7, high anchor 14.1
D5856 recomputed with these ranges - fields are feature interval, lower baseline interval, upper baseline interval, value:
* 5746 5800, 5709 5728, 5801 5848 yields 0.2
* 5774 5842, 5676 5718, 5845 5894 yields -1.9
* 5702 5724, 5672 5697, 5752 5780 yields -0.1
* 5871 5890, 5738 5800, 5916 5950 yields 0.3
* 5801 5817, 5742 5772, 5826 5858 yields -0.3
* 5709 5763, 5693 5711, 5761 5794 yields -0.5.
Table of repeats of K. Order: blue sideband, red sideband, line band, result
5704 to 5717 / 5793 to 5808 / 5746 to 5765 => 0.1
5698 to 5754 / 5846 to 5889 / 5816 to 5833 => -0.1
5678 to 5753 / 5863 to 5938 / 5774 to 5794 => -0.4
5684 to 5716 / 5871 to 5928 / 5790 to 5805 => -0.5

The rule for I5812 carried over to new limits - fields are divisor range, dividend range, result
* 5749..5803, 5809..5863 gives 0.99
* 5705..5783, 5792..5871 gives 0.99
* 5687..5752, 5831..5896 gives 0.97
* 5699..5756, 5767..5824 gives 1.00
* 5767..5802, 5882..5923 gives 0.94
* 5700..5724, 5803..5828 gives 1.00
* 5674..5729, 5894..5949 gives 0.97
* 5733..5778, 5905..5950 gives 0.97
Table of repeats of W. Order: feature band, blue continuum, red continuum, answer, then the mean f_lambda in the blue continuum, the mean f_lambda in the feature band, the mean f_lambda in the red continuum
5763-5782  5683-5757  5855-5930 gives -0.02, 14.9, 15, 14.3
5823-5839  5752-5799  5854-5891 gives -0.01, 14.9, 14.8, 14.4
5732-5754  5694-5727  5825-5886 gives 0.00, 14.9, 14.9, 14.7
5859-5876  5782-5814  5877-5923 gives -0.02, 15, 14.7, 14.2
